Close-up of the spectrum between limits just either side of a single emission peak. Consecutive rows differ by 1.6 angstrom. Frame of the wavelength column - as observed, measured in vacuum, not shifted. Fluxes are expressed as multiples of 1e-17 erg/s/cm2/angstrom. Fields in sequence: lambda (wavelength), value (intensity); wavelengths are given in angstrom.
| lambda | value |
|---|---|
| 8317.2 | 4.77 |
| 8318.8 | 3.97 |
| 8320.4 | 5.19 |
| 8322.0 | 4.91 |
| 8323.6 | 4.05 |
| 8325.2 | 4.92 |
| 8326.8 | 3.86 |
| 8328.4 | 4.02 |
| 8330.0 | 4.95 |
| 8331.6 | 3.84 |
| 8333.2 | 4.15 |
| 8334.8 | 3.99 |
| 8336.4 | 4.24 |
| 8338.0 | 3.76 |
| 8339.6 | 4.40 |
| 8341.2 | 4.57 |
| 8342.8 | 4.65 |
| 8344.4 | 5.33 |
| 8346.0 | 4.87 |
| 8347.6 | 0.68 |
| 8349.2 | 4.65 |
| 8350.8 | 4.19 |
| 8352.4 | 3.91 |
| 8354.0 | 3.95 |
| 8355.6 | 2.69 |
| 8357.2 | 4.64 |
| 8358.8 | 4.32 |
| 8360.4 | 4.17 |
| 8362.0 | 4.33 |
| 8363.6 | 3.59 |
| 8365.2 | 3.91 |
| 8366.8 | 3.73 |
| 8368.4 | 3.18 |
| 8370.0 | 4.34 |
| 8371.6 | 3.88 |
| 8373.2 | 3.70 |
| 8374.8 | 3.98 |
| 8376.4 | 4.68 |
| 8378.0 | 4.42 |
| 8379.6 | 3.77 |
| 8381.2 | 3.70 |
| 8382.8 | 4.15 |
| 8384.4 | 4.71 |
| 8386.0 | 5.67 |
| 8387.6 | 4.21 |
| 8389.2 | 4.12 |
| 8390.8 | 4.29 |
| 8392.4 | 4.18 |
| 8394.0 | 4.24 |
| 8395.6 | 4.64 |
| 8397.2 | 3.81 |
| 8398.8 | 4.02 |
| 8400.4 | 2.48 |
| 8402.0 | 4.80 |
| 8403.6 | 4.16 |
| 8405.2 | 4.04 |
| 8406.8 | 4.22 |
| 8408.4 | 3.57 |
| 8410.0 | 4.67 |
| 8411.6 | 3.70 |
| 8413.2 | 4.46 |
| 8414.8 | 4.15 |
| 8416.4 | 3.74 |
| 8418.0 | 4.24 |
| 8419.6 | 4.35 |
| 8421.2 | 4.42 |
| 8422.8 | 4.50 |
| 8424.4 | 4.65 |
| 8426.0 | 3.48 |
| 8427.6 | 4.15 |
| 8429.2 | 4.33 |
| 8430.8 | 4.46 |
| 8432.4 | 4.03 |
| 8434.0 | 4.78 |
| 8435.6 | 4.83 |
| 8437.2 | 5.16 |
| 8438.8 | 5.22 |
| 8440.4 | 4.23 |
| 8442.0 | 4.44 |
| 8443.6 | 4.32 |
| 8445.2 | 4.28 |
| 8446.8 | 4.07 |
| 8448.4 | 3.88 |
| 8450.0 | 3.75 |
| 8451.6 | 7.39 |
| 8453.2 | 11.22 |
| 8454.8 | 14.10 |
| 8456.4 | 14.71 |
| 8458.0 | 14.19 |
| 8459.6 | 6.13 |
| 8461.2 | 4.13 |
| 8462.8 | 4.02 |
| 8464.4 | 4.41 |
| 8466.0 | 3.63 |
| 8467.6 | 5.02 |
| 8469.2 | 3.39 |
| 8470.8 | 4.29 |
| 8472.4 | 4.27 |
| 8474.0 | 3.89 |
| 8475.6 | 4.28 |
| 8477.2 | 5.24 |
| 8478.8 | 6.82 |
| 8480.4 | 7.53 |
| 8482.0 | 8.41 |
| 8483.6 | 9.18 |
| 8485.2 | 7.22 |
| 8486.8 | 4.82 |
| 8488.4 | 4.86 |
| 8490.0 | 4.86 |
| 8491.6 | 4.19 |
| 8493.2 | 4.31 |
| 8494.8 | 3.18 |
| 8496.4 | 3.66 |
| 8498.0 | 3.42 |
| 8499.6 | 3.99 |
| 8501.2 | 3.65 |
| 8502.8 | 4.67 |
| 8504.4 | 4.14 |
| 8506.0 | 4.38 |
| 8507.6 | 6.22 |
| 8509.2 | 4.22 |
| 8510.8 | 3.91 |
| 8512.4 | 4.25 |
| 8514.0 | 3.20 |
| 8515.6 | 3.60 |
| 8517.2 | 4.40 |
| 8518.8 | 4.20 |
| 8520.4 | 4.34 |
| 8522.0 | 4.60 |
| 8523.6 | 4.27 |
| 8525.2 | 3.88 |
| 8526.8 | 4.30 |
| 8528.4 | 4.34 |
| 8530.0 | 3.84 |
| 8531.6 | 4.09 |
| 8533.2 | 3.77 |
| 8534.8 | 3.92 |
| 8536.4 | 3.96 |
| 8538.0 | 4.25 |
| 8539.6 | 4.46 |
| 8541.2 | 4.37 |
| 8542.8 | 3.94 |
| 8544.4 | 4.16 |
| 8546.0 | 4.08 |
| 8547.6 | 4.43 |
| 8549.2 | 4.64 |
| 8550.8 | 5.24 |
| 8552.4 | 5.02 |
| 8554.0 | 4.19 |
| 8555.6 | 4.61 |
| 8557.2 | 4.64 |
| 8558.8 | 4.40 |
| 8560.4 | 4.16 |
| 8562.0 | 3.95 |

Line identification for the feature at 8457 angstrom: H-alpha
